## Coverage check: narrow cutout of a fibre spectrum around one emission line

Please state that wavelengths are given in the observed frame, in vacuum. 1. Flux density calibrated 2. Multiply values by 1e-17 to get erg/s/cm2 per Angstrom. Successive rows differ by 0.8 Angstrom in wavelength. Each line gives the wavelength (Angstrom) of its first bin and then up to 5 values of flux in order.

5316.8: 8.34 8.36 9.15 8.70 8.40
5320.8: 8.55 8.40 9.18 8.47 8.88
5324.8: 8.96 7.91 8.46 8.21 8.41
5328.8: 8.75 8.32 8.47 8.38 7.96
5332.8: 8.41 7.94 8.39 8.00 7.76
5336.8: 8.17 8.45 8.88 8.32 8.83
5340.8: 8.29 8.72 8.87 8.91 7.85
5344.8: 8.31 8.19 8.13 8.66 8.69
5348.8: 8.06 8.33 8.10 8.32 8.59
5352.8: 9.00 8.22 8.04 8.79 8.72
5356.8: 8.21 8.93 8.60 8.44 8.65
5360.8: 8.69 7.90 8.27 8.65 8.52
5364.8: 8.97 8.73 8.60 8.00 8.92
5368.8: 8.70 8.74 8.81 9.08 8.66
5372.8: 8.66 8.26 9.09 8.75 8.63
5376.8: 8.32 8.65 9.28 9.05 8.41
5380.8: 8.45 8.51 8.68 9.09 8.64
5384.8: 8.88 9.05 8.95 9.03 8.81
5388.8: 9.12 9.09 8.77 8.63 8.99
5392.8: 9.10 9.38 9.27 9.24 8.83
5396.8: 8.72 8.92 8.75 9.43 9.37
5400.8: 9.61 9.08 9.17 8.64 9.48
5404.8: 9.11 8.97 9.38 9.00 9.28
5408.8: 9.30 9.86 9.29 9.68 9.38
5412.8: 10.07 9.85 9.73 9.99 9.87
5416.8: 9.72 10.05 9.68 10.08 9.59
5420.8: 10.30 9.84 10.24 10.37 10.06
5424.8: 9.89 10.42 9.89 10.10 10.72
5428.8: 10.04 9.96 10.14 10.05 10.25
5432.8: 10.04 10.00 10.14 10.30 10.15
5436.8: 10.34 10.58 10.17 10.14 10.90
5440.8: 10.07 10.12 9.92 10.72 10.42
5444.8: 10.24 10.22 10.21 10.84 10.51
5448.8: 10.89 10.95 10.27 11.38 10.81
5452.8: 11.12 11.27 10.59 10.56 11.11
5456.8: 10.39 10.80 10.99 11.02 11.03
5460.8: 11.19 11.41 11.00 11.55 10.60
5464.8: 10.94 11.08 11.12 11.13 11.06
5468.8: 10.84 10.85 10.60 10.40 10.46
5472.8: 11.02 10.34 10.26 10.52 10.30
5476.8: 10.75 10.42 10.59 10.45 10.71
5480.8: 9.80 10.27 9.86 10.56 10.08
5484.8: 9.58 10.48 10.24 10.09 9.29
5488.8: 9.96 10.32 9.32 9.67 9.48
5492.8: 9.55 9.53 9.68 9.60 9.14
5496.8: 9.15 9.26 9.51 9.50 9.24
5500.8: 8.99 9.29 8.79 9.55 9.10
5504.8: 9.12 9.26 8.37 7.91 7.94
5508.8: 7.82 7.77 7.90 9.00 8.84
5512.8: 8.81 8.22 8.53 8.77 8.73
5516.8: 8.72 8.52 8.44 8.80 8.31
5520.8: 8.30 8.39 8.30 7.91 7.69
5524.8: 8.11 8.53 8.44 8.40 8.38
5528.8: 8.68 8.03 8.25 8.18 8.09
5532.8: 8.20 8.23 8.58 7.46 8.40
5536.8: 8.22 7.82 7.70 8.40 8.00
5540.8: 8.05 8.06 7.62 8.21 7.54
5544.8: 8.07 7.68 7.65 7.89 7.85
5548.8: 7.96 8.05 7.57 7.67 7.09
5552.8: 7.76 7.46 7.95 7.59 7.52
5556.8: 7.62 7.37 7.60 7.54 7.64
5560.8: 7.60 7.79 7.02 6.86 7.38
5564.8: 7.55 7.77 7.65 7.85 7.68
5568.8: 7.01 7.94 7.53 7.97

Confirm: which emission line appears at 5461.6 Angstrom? C III] 1909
